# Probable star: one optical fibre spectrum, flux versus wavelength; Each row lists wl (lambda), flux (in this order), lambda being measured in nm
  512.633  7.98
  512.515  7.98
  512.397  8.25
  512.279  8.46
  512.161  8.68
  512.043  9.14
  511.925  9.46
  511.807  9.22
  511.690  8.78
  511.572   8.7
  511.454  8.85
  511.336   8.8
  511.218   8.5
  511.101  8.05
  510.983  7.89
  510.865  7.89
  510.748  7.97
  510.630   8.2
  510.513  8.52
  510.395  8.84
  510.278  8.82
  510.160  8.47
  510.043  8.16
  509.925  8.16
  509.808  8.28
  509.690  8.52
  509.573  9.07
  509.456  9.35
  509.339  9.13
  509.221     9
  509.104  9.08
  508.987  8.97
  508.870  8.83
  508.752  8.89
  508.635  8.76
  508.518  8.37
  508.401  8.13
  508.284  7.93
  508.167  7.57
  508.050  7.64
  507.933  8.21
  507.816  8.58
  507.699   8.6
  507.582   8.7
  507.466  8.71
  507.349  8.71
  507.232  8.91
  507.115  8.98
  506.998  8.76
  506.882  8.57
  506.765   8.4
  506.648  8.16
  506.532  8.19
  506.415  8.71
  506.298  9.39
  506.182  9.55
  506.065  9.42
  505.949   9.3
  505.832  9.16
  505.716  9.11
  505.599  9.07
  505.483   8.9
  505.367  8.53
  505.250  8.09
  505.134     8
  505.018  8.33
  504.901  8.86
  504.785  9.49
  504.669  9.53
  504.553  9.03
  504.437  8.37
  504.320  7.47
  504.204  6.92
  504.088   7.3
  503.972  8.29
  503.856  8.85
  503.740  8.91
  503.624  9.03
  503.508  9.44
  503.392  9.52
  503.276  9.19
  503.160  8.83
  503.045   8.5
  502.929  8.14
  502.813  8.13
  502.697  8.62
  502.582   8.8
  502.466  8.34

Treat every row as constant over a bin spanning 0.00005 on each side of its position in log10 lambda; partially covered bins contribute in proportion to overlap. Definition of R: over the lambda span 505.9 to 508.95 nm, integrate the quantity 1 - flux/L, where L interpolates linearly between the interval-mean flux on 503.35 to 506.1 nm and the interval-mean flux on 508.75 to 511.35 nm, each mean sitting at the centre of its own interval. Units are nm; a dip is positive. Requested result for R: 0.01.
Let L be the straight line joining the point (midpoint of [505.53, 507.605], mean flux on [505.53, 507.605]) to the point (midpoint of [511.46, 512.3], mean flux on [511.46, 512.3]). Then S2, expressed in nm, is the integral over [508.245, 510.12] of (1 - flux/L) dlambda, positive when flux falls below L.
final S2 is 0.05 nm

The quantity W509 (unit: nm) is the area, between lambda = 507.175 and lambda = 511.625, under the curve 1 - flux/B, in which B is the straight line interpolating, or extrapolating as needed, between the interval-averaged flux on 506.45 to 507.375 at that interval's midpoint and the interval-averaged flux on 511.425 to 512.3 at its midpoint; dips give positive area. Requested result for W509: 0.12 nm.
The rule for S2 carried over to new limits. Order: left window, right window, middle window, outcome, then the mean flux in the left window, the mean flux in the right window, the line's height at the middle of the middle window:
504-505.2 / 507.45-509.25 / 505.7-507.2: -0.09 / 8.33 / 8.49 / 8.41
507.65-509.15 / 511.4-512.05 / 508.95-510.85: 0.01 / 8.42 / 9.02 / 8.69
